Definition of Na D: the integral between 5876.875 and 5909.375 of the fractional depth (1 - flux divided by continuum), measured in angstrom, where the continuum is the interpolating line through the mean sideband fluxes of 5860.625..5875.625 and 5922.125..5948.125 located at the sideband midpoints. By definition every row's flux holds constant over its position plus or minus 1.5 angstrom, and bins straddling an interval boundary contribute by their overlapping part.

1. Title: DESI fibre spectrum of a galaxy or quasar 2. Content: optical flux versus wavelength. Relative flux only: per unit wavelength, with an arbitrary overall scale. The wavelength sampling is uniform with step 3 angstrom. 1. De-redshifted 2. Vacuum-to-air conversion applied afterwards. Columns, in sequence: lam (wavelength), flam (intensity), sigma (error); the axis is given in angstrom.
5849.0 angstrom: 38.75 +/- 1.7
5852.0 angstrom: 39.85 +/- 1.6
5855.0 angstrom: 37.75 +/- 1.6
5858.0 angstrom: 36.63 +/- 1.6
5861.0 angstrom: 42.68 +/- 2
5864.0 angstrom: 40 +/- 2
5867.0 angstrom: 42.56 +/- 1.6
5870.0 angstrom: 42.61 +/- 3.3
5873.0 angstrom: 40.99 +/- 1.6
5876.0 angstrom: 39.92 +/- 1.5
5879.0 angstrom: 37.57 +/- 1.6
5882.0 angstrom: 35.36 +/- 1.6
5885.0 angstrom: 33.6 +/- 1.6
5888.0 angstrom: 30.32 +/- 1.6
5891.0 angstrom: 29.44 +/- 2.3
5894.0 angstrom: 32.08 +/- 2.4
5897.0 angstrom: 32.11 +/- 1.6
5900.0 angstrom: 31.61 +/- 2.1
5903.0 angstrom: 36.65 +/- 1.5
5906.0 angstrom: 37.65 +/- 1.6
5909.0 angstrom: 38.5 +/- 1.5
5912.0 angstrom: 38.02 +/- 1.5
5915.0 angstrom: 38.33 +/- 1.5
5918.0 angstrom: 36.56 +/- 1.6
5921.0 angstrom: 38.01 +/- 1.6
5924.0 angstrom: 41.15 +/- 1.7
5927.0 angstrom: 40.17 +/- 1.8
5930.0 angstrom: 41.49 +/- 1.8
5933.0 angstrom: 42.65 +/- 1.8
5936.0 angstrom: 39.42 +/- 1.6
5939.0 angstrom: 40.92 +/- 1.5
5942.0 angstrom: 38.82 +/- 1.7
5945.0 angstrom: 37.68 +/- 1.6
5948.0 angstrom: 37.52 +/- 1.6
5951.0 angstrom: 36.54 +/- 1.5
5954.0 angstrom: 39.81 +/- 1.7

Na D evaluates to 5.5 angstrom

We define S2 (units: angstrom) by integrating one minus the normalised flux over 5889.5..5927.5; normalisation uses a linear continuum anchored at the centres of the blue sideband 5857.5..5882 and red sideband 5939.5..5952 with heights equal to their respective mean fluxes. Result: 2.9 angstrom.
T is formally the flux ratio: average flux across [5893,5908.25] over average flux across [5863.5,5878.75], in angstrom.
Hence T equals 0.8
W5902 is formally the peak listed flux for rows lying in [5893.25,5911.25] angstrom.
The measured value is 38.5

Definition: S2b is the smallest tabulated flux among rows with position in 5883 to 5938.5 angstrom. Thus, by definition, 29.44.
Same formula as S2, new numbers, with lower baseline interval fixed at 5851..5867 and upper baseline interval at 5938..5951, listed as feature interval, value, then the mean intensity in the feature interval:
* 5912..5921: 0.3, 37.6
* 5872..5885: 0.5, 37.8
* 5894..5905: 1.6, 33.5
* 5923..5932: -0.6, 41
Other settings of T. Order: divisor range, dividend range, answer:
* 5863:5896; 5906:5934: 1.07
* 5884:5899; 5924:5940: 1.30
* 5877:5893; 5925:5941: 1.22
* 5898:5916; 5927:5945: 1.10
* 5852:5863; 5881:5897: 0.82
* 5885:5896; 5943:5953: 1.20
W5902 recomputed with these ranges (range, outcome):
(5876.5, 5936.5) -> 42.65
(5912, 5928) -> 41.15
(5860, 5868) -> 42.68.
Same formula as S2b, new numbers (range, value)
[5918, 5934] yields 36.56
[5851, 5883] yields 35.36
